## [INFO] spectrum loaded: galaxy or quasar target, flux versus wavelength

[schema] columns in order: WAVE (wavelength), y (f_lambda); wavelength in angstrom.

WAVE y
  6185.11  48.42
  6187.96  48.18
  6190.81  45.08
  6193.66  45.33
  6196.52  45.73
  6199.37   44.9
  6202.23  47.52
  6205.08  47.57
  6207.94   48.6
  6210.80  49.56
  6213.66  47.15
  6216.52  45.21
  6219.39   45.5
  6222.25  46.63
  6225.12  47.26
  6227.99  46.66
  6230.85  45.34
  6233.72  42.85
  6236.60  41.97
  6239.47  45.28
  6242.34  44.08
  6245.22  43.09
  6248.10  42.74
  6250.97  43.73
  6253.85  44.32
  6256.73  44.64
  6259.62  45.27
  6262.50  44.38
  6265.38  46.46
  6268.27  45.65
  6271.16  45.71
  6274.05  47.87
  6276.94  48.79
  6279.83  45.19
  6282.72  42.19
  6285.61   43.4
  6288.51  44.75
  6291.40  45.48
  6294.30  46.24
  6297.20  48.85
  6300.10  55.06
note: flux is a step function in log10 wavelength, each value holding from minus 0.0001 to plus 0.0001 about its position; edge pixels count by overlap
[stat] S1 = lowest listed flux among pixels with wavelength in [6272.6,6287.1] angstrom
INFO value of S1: 42.19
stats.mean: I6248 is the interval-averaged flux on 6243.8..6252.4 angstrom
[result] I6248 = 43.2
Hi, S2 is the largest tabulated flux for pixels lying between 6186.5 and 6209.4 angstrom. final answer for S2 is 48.6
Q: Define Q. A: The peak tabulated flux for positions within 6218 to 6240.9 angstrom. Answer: 47.26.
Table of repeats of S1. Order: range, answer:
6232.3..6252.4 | 41.97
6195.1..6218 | 44.9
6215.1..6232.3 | 45.21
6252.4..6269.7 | 44.32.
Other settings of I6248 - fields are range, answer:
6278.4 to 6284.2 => 43.7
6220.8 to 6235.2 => 45.7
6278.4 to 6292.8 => 44.2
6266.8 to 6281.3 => 46.6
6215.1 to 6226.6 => 46.1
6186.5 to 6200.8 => 45.8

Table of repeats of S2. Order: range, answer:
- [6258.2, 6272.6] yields 46.46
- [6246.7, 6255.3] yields 44.32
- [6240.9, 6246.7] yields 44.08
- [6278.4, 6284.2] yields 45.19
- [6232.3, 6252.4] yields 45.28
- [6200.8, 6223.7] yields 49.56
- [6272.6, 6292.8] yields 48.79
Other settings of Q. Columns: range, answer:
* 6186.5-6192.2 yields 48.18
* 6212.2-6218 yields 47.15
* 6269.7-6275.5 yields 47.87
